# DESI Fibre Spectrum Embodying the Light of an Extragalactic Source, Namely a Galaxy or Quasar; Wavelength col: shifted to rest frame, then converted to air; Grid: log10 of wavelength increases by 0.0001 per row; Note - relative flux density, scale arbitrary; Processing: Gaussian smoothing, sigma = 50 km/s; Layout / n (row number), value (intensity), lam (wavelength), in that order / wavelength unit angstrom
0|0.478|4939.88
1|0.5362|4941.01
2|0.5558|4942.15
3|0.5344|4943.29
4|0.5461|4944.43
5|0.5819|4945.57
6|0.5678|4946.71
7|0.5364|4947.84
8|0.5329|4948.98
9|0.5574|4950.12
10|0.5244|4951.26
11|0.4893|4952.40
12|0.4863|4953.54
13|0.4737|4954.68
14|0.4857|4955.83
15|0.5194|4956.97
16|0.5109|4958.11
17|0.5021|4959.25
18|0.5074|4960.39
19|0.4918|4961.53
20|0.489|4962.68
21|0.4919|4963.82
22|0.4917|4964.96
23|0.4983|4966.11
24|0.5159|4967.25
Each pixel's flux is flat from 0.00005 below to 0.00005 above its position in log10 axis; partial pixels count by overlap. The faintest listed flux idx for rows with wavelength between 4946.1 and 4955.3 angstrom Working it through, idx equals 0.4737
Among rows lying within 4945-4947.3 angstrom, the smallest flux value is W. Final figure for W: 0.5678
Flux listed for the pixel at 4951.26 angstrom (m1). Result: 0.5244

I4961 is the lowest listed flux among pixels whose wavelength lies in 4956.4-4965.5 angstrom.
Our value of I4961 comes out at 0.489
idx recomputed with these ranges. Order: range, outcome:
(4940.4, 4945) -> 0.5344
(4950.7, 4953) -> 0.4893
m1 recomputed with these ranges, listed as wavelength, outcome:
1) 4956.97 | 0.5194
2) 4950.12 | 0.5574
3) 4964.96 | 0.4917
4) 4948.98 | 0.5329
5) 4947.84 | 0.5364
